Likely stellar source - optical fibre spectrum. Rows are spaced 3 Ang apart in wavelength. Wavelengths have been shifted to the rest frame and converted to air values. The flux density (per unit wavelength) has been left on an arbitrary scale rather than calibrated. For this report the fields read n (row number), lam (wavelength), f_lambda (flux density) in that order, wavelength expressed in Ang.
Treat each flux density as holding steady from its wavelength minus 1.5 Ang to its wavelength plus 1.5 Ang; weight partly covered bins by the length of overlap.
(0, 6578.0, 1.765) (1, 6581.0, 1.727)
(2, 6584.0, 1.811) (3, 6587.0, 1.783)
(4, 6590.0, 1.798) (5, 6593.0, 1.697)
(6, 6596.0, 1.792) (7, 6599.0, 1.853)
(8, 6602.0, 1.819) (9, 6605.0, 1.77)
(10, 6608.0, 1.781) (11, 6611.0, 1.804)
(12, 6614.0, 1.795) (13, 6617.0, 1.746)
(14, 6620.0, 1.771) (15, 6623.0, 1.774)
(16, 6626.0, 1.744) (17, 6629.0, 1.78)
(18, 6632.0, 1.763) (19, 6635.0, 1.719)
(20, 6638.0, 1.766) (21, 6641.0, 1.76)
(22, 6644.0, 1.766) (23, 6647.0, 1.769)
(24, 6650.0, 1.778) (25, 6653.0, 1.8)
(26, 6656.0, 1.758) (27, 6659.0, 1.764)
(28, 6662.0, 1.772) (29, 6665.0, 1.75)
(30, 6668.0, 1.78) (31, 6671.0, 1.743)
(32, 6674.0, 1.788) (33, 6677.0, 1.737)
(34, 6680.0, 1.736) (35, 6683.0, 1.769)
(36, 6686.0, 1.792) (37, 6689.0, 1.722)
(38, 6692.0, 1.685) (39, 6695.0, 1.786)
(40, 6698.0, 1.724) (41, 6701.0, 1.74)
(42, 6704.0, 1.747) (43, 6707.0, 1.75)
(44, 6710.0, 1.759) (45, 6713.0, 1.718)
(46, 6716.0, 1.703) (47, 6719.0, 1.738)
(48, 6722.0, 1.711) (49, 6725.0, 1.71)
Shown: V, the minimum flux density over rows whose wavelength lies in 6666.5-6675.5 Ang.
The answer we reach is 1.743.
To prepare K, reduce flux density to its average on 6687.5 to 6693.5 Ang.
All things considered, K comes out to 1.7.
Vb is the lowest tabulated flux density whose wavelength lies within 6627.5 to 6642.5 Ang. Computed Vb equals 1.719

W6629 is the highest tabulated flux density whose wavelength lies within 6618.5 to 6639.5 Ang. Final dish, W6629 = 1.78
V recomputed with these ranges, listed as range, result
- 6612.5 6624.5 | 1.746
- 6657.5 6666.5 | 1.75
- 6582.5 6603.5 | 1.697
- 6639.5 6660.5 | 1.758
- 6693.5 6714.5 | 1.718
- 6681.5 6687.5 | 1.769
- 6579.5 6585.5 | 1.727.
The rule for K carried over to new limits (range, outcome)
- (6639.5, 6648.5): 1.77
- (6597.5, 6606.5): 1.81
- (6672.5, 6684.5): 1.76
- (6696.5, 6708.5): 1.74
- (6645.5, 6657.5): 1.78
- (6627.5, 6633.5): 1.77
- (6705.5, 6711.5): 1.75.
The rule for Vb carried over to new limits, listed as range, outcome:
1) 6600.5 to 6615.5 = 1.77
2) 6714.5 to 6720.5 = 1.703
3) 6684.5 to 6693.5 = 1.685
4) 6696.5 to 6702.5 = 1.724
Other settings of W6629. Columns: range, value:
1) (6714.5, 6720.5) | 1.738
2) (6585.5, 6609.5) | 1.853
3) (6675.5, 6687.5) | 1.792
